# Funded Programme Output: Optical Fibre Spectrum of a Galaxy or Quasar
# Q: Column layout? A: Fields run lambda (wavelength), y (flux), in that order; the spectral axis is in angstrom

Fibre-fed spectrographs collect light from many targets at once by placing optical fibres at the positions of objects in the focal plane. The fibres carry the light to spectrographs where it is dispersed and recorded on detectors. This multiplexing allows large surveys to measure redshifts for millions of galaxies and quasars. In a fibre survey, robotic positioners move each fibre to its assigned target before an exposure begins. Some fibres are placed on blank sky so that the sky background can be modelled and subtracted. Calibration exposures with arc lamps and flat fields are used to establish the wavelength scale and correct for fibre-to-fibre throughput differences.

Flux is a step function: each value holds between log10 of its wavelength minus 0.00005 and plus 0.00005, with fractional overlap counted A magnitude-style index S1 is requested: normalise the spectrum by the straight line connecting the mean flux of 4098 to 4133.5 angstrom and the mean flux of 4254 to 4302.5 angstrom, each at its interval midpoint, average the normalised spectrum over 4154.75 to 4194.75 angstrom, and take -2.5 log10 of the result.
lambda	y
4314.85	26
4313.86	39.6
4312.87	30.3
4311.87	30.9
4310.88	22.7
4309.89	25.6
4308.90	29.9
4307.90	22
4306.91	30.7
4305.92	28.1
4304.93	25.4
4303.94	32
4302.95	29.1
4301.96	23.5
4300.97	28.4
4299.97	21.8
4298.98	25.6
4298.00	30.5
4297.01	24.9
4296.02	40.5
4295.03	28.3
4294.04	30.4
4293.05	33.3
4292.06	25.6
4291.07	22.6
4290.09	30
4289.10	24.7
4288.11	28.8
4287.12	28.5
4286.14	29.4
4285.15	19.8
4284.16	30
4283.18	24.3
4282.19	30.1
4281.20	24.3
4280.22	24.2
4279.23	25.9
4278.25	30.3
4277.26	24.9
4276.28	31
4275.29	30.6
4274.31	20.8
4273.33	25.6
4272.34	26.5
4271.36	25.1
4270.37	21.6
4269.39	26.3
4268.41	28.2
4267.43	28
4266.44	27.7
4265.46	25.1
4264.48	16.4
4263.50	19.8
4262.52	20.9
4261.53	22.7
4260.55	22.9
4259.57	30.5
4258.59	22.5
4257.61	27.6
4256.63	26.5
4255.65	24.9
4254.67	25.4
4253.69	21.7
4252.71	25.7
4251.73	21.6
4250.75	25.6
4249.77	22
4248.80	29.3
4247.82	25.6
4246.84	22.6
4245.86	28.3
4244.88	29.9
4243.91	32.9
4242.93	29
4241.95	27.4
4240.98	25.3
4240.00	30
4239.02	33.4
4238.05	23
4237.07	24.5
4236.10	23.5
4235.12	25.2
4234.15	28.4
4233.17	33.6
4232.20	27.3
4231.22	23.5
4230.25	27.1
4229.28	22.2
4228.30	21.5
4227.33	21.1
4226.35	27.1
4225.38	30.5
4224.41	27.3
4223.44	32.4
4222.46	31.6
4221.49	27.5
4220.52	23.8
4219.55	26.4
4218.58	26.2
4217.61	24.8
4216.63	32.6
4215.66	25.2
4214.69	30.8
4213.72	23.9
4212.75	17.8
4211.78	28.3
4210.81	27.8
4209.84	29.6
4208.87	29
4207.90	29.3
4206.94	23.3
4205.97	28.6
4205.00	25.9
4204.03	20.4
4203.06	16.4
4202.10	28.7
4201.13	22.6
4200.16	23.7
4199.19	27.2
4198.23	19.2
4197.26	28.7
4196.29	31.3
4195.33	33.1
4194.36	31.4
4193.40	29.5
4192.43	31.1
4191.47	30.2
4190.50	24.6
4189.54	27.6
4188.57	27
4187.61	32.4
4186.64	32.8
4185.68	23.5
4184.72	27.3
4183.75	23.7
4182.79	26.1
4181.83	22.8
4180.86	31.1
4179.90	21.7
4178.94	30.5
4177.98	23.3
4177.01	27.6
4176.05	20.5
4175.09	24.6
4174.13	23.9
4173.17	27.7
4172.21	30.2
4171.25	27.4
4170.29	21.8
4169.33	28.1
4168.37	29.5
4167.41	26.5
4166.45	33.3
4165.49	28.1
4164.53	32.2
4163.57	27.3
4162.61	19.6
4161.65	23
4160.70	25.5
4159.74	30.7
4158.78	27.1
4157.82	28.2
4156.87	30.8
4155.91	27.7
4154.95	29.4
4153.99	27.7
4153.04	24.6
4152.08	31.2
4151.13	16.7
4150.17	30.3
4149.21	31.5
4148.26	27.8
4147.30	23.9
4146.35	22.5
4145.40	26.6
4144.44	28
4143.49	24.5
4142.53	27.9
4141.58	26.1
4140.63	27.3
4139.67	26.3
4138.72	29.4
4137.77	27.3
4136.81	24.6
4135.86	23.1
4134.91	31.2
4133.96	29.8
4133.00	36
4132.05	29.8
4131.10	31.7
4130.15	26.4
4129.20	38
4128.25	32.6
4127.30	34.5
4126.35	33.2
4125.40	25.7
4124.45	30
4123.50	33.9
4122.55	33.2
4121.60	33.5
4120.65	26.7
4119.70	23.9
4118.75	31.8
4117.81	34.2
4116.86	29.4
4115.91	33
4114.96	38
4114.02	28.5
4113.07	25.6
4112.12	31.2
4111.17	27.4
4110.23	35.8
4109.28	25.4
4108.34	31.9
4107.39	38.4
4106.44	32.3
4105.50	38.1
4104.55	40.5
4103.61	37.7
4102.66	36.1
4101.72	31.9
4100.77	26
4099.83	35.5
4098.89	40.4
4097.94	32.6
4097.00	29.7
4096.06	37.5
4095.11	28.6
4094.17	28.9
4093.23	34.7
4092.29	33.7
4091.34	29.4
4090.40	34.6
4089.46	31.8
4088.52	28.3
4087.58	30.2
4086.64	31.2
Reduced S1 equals 0.11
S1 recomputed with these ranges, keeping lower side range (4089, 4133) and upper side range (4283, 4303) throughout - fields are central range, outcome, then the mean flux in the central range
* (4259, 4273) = 0.162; 24.4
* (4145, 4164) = 0.172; 26.6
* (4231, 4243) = 0.070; 27.3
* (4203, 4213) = 0.162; 25.7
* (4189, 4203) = 0.102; 27.4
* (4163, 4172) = 0.097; 28.2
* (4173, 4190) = 0.160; 26.3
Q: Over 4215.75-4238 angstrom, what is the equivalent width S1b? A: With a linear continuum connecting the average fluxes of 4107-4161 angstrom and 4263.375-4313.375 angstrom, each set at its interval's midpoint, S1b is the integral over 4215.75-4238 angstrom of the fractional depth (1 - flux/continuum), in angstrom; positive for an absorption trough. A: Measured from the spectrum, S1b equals 1.0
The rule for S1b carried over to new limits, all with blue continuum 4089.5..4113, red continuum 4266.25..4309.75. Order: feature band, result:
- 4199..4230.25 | 3.7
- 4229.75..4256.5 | 2.0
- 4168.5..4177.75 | 1.5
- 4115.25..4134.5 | 0.6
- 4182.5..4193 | 0.9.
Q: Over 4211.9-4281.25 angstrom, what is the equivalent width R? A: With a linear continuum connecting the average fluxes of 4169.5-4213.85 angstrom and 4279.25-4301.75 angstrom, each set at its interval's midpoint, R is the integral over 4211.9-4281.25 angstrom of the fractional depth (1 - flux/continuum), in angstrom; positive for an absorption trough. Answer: 2.5 angstrom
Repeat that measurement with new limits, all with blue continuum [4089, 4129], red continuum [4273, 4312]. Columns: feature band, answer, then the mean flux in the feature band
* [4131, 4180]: 6.21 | 27.2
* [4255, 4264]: 1.27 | 24.3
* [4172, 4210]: 4.38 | 26.7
